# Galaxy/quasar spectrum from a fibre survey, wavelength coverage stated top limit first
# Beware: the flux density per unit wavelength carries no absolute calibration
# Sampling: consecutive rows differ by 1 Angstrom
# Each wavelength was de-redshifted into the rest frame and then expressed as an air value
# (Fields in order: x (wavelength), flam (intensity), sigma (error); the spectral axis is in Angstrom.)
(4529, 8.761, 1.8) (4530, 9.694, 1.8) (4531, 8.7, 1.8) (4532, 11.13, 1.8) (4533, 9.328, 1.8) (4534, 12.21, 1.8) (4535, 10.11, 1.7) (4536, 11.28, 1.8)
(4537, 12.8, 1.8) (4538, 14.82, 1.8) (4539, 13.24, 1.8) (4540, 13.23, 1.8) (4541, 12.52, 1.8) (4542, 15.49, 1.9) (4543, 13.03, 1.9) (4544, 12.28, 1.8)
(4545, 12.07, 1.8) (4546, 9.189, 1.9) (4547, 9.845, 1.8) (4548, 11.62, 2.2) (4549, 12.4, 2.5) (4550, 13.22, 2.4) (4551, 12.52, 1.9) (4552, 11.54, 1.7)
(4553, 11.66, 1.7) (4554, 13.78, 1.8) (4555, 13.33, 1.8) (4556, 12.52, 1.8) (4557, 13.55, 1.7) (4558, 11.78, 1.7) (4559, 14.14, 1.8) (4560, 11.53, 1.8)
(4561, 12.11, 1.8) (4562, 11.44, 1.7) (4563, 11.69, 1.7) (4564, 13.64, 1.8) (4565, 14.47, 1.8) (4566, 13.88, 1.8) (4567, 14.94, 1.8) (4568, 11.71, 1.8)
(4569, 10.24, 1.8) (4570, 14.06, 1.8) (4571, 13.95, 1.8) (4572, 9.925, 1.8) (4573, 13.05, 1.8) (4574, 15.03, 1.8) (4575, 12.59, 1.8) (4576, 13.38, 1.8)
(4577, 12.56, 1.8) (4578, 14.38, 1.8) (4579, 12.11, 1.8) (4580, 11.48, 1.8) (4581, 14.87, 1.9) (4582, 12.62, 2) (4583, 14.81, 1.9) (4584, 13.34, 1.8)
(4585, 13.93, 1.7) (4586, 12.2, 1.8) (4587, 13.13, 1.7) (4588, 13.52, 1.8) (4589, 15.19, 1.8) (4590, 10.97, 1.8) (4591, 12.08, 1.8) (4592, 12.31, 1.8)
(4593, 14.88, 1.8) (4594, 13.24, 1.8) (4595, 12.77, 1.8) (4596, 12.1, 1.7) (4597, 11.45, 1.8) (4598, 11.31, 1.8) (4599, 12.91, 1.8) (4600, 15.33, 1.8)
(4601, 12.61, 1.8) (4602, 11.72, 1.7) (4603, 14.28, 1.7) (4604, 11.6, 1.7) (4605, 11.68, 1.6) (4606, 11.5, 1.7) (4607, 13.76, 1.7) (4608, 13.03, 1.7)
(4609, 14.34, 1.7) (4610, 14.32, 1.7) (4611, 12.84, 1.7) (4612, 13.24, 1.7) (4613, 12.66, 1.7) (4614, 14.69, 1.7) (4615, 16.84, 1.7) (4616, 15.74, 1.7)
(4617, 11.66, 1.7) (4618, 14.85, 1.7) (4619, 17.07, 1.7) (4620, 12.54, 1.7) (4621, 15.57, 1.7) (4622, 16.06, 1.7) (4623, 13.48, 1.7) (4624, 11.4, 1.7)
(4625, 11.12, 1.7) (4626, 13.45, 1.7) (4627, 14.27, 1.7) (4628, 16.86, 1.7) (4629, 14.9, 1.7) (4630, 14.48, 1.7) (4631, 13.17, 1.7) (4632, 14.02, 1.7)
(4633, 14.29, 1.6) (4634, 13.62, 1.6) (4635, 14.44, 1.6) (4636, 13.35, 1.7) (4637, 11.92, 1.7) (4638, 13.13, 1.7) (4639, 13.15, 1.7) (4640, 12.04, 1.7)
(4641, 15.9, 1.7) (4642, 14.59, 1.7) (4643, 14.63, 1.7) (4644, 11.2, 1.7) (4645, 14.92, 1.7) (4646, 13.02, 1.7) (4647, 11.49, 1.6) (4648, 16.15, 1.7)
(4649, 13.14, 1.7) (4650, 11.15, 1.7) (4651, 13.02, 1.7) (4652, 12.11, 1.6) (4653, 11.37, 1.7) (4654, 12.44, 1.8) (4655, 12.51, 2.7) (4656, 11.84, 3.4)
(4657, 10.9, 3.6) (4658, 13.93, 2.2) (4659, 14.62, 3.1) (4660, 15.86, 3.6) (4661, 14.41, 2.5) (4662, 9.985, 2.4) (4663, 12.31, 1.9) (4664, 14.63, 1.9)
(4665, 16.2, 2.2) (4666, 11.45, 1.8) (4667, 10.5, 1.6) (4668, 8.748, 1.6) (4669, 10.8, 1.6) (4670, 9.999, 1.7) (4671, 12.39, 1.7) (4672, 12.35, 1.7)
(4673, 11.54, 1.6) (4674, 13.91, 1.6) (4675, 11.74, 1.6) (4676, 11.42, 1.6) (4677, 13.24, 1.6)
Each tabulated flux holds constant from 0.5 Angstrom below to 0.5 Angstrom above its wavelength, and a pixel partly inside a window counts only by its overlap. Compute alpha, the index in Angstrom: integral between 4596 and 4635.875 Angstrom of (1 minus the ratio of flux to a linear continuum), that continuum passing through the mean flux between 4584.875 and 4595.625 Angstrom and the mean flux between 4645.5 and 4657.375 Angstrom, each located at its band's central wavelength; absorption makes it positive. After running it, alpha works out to -2.63 Angstrom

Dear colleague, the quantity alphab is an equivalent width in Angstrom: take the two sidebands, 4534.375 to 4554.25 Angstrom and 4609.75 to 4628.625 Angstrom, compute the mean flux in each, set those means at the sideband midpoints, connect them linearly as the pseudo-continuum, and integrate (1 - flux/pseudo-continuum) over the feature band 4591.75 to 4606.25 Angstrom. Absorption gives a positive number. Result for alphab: 1.0 Angstrom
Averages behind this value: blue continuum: 12.3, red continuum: 14.1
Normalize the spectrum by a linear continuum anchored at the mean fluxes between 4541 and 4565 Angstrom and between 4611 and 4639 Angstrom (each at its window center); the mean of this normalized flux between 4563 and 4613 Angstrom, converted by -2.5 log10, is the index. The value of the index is 0.012 mag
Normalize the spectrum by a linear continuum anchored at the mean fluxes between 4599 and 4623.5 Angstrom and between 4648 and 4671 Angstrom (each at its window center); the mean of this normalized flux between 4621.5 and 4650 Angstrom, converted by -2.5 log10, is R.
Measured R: -0.05 mag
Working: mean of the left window 13.8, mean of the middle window 13.7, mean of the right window 12.4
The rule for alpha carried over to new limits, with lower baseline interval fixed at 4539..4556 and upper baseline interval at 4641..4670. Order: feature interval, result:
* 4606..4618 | -1.17 Angstrom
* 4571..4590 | -1.03 Angstrom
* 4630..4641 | -0.67 Angstrom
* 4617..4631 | -1.66 Angstrom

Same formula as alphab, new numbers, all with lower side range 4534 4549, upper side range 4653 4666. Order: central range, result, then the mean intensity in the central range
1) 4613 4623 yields -1.5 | 14.8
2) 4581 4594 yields -0.7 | 13.3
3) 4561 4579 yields -0.7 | 12.9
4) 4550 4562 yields -0.2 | 12.6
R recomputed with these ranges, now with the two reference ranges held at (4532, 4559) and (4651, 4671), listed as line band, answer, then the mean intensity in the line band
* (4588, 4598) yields -0.04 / 12.7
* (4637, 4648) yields -0.09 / 13.5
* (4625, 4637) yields -0.14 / 14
